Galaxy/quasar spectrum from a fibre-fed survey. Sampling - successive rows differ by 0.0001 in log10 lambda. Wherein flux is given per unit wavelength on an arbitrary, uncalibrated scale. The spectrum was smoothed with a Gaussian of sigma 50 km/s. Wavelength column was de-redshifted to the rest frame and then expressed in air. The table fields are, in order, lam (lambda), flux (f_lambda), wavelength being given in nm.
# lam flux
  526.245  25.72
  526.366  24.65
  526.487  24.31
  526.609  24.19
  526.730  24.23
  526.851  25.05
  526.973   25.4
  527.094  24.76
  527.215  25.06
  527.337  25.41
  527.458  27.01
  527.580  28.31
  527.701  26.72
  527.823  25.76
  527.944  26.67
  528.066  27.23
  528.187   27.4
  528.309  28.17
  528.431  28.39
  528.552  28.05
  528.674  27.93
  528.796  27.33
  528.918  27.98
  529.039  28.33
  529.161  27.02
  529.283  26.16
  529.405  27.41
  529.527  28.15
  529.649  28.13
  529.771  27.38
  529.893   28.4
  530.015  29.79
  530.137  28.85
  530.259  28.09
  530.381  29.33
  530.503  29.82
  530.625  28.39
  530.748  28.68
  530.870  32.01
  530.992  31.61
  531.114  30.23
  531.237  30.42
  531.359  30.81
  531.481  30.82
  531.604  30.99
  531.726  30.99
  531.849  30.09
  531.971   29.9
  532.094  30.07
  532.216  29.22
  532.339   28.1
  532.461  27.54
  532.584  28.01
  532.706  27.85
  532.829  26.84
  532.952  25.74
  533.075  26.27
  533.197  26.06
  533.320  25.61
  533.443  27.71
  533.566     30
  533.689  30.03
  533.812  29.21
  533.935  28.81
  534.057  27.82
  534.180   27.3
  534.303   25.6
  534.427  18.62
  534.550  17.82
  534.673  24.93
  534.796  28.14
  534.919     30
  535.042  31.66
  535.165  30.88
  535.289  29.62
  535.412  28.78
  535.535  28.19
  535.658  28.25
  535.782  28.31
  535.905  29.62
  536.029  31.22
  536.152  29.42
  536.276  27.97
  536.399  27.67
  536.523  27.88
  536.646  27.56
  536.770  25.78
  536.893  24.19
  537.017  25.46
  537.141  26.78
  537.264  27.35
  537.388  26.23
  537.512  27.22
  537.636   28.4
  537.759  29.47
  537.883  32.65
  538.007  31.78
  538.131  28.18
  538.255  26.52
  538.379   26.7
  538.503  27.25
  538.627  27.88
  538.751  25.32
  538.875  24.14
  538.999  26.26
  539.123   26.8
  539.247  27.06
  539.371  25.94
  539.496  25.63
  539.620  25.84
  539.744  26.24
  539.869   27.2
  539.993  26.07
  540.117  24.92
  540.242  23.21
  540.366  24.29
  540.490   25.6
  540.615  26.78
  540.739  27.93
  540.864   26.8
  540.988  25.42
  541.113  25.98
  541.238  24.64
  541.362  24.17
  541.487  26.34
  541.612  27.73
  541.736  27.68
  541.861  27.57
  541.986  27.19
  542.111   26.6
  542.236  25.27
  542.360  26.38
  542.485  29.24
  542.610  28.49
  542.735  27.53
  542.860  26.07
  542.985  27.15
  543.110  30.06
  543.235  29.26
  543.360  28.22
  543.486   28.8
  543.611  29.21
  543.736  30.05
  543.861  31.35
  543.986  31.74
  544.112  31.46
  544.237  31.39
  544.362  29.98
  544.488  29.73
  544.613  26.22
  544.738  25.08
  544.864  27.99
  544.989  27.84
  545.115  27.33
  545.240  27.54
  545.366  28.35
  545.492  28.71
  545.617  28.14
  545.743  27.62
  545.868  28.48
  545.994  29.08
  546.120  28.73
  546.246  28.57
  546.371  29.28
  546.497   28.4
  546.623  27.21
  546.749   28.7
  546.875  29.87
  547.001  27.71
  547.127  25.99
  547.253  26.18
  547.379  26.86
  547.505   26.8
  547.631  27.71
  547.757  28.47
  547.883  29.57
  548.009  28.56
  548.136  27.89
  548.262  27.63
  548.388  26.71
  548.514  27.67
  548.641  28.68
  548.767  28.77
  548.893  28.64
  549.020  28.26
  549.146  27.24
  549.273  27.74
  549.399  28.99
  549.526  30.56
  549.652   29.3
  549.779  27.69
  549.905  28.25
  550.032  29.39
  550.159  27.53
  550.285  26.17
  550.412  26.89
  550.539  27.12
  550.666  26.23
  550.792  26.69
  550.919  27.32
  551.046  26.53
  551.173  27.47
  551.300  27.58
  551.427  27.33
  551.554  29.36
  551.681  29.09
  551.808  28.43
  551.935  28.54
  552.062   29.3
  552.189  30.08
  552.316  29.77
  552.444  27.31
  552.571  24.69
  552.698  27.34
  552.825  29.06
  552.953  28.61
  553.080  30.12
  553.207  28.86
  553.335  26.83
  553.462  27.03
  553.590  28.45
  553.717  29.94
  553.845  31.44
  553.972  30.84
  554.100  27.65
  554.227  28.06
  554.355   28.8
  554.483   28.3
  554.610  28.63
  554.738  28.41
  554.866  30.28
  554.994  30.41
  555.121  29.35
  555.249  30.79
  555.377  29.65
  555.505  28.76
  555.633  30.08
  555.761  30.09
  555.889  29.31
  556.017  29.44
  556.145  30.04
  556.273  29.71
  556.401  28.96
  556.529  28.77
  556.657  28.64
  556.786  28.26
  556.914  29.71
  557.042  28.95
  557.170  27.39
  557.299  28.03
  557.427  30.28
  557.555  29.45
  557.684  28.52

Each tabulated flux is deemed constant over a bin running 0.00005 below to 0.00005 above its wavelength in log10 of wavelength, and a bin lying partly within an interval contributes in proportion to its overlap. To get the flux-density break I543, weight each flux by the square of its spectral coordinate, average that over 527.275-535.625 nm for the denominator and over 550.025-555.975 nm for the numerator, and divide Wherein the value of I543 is 1.10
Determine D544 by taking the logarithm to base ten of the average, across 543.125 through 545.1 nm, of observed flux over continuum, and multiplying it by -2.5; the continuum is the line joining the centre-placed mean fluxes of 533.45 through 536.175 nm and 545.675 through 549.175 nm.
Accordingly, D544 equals -0.045 mag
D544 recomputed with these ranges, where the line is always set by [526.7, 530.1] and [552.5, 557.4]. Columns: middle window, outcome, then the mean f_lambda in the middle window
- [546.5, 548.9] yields 0.022 mag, 27.9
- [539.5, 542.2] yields 0.076 mag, 26.1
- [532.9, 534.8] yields 0.053 mag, 26.2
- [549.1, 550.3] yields 0.007 mag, 28.4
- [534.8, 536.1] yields -0.076 mag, 29.6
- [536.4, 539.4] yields 0.021 mag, 27.2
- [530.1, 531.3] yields -0.096 mag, 29.8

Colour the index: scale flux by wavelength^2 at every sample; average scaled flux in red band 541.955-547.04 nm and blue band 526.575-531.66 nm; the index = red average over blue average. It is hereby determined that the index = 1.1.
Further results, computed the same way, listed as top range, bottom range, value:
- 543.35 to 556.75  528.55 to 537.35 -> 1.08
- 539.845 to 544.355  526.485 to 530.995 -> 1.05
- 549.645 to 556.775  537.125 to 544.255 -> 1.09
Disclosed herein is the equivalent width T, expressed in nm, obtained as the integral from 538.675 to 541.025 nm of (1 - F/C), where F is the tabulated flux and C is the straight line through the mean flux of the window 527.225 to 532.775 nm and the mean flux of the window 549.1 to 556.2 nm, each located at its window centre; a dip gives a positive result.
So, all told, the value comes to 0.22 nm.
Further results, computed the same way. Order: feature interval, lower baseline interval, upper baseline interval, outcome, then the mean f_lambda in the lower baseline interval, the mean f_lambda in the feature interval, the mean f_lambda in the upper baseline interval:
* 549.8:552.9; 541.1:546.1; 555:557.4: 0.11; 28.1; 27.8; 29.3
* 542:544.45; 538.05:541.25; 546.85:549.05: -0.18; 26.2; 28.8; 27.8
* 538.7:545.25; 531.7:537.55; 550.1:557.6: 0.19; 27.7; 27.2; 28.6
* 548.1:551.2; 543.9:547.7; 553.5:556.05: 0.10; 28.3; 27.8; 29.4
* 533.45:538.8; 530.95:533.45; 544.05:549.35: 0.17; 28.8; 27.7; 28.2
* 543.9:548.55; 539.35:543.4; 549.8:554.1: -0.16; 26.6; 28.3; 28.2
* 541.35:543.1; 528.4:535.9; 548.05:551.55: 0.06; 28.3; 27.1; 27.8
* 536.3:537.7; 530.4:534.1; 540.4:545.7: 0.08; 29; 26.8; 27.8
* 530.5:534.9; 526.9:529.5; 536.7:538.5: -0.13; 27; 28.1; 27.6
